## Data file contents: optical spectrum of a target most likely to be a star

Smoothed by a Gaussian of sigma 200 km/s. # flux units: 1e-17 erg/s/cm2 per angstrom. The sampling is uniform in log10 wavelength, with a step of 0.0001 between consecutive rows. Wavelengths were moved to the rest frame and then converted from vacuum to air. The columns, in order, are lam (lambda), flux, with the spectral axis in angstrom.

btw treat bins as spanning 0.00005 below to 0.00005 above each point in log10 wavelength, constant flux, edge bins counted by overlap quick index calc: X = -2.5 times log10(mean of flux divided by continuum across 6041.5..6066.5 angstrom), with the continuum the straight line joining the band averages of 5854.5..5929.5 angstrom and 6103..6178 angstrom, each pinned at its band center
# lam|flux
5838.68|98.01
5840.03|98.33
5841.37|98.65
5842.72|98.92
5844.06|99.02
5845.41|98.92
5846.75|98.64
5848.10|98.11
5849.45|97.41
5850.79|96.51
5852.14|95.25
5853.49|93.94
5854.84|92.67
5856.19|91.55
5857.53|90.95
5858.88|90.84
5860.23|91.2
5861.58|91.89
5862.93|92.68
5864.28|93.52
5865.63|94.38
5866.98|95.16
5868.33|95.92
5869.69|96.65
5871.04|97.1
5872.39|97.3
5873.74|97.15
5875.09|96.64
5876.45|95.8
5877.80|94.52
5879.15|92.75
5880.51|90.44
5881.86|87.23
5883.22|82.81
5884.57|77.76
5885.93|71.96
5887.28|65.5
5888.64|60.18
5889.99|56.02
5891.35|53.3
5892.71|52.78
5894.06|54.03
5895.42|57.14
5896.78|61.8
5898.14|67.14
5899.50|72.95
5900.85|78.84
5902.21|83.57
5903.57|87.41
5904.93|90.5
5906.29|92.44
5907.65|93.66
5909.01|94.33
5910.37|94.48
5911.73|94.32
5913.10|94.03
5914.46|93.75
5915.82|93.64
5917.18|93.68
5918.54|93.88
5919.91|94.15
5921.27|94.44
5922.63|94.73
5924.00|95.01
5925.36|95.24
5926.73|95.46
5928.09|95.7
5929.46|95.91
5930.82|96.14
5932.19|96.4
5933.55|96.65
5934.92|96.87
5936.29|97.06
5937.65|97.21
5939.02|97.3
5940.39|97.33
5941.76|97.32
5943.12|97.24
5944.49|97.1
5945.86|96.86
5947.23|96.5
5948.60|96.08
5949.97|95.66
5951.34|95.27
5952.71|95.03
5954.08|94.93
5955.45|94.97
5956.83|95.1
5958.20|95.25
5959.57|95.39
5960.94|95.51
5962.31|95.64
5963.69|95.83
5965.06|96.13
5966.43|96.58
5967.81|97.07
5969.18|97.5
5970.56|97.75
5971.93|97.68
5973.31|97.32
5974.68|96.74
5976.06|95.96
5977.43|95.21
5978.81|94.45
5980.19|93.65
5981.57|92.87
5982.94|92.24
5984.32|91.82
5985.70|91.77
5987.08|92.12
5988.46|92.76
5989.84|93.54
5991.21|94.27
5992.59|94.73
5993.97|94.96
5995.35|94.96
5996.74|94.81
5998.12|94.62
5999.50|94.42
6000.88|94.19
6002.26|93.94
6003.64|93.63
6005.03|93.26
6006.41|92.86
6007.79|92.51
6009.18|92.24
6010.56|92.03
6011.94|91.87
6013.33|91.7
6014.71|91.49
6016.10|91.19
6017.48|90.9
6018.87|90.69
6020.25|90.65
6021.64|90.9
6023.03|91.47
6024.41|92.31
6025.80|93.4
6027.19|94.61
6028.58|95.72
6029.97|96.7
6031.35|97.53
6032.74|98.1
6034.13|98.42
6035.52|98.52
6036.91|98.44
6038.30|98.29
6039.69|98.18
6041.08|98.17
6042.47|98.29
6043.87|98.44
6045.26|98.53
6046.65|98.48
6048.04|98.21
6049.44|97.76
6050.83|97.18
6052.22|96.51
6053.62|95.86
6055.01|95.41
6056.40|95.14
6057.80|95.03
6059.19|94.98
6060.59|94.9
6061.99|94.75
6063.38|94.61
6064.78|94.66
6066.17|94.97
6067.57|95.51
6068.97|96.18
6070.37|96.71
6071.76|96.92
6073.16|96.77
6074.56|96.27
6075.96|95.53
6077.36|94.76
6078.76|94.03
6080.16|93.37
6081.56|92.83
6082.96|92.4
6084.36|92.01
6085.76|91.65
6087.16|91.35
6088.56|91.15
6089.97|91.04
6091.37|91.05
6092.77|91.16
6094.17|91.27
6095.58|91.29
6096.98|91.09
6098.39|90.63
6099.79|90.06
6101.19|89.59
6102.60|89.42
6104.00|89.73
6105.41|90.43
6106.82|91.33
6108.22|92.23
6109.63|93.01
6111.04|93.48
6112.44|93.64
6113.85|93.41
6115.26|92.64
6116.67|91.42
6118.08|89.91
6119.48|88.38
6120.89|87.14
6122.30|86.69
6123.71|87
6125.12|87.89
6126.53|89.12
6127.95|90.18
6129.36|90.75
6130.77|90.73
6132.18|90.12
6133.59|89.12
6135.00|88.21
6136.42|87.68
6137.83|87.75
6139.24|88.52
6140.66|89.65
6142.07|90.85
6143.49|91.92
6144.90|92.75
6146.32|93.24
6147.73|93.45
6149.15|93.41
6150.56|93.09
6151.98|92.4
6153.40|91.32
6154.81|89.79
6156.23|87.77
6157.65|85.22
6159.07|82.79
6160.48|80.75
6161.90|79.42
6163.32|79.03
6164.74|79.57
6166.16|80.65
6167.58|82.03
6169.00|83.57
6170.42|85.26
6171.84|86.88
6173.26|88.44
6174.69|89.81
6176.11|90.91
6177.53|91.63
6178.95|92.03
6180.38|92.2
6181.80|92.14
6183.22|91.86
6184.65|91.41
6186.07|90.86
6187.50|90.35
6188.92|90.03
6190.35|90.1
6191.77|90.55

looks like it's -0.10 mag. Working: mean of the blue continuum 86.3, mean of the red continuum 88.8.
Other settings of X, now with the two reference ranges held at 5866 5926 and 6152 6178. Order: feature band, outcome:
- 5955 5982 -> -0.13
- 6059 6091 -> -0.11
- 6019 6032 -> -0.10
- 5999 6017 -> -0.09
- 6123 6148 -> -0.06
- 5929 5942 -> -0.14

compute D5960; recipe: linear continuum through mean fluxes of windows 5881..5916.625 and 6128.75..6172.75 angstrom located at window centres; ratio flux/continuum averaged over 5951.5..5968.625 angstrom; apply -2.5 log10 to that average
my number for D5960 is -0.19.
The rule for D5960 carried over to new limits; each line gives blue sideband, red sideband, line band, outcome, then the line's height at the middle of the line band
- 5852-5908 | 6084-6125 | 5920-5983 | -0.12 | 85.8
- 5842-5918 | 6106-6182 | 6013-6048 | -0.09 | 88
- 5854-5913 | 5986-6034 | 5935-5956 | -0.09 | 88.6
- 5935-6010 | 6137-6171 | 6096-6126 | -0.02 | 89.1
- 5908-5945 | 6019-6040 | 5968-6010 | 0.01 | 95.4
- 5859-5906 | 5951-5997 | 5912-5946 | -0.09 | 88.5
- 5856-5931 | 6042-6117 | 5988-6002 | -0.05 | 90.5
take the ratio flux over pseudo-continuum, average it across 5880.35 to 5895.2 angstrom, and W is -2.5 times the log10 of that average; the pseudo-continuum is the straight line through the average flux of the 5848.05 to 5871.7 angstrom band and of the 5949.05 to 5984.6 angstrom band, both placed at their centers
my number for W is 0.37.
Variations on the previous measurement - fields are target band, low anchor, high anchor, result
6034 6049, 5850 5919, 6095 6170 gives -0.12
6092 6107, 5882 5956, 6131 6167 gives -0.03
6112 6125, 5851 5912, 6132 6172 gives -0.03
